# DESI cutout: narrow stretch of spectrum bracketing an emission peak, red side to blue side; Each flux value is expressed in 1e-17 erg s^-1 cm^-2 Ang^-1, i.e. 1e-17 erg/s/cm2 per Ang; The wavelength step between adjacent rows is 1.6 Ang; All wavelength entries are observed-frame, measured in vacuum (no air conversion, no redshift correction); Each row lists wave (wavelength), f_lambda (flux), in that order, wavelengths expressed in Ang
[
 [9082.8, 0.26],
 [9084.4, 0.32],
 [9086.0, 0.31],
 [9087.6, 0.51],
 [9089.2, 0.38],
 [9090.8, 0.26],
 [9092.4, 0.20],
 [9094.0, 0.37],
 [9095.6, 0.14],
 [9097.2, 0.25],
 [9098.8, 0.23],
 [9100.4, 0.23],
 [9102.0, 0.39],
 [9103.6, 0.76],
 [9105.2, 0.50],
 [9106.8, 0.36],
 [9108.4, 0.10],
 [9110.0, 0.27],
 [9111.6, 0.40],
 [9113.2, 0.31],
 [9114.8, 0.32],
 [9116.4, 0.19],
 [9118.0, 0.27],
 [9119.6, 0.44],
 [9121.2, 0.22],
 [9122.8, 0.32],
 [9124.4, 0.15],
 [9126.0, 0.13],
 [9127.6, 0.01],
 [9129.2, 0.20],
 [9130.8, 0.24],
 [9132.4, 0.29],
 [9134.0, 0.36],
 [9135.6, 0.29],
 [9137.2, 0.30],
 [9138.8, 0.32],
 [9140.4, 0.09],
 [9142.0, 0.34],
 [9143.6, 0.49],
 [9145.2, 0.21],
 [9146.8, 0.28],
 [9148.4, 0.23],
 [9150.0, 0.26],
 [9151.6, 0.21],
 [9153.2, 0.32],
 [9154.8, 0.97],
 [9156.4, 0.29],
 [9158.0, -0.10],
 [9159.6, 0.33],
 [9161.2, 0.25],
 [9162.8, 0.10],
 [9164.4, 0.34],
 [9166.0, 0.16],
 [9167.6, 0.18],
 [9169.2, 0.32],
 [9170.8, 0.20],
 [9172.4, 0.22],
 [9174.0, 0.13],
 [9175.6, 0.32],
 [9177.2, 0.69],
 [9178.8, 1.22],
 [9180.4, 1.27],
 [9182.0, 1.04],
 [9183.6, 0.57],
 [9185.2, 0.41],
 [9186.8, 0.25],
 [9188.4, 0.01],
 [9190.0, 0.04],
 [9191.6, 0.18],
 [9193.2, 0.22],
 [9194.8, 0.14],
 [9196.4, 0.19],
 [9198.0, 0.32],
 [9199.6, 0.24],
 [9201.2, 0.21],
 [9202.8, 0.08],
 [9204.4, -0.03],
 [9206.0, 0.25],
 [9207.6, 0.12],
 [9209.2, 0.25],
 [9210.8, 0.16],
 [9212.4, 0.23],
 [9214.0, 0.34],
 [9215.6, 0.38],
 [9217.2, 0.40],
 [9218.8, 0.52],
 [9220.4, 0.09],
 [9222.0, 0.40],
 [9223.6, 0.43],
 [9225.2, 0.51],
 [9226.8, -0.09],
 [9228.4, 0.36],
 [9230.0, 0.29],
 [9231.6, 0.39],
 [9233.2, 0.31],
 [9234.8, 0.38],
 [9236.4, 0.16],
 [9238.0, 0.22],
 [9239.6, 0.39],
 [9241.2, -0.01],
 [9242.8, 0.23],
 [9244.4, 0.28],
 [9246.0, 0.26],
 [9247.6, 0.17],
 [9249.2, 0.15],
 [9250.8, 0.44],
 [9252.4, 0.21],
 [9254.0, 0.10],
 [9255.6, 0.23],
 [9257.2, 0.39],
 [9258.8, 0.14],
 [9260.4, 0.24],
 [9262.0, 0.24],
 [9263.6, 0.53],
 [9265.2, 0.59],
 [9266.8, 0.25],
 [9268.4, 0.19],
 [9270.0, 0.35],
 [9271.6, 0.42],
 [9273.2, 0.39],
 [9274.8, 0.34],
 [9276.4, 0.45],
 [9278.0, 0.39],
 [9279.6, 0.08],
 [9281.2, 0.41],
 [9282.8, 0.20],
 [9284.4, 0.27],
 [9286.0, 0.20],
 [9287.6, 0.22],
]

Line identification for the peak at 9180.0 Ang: H-gamma 4340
